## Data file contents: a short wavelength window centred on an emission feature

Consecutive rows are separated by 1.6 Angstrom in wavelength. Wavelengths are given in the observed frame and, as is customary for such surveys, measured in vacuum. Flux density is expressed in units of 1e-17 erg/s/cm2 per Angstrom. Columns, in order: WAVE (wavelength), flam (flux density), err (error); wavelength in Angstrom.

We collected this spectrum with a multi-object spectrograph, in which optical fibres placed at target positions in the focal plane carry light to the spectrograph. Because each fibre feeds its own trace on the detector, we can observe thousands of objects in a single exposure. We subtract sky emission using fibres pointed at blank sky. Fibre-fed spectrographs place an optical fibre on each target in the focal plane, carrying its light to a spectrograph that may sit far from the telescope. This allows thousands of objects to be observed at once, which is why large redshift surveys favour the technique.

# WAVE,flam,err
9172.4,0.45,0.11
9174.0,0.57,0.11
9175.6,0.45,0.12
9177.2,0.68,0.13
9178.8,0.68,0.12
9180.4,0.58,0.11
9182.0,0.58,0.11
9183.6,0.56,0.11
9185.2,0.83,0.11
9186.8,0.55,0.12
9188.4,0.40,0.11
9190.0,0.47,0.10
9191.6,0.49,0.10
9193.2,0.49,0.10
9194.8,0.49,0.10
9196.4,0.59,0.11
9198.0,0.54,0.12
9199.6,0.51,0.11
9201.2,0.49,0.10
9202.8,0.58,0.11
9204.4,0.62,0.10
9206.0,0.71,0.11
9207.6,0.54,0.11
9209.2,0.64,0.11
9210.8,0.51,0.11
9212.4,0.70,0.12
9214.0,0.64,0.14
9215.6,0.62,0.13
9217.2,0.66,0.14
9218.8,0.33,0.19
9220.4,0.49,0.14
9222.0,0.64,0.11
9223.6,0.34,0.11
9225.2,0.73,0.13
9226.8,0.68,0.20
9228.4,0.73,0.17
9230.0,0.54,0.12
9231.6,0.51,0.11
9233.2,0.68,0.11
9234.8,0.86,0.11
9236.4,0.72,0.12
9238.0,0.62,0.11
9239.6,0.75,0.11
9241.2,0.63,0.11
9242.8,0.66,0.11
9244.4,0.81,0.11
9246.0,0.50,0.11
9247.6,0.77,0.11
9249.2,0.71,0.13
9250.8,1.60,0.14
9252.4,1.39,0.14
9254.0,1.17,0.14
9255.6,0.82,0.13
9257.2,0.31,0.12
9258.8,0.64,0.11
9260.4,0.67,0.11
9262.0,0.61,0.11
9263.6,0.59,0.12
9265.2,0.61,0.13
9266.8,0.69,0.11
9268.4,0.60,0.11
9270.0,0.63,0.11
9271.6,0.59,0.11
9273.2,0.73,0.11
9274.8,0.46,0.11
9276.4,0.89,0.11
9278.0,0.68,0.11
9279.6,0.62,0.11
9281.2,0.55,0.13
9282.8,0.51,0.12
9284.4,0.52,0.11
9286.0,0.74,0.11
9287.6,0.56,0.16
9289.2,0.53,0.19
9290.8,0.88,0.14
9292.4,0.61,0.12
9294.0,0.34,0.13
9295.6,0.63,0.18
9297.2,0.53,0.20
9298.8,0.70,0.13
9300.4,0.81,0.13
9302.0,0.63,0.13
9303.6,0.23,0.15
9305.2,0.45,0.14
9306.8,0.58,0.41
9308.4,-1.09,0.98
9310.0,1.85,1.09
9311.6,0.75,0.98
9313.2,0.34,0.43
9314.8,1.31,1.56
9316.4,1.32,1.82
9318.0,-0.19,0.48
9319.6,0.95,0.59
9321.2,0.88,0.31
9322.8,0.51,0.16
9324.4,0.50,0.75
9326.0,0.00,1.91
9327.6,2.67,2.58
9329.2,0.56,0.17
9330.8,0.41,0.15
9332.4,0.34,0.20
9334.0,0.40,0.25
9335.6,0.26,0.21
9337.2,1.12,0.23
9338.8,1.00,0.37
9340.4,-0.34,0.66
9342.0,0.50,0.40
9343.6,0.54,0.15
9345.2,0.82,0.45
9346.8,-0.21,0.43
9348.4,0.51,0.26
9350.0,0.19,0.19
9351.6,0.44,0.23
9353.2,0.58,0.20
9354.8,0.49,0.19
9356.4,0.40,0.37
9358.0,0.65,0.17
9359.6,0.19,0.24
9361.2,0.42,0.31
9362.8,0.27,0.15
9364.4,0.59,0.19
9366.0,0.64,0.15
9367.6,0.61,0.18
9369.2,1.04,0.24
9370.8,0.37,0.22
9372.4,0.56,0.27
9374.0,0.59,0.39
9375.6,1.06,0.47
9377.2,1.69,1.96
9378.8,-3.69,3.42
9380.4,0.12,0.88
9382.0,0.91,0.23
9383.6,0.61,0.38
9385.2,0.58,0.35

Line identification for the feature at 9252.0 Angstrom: H-beta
